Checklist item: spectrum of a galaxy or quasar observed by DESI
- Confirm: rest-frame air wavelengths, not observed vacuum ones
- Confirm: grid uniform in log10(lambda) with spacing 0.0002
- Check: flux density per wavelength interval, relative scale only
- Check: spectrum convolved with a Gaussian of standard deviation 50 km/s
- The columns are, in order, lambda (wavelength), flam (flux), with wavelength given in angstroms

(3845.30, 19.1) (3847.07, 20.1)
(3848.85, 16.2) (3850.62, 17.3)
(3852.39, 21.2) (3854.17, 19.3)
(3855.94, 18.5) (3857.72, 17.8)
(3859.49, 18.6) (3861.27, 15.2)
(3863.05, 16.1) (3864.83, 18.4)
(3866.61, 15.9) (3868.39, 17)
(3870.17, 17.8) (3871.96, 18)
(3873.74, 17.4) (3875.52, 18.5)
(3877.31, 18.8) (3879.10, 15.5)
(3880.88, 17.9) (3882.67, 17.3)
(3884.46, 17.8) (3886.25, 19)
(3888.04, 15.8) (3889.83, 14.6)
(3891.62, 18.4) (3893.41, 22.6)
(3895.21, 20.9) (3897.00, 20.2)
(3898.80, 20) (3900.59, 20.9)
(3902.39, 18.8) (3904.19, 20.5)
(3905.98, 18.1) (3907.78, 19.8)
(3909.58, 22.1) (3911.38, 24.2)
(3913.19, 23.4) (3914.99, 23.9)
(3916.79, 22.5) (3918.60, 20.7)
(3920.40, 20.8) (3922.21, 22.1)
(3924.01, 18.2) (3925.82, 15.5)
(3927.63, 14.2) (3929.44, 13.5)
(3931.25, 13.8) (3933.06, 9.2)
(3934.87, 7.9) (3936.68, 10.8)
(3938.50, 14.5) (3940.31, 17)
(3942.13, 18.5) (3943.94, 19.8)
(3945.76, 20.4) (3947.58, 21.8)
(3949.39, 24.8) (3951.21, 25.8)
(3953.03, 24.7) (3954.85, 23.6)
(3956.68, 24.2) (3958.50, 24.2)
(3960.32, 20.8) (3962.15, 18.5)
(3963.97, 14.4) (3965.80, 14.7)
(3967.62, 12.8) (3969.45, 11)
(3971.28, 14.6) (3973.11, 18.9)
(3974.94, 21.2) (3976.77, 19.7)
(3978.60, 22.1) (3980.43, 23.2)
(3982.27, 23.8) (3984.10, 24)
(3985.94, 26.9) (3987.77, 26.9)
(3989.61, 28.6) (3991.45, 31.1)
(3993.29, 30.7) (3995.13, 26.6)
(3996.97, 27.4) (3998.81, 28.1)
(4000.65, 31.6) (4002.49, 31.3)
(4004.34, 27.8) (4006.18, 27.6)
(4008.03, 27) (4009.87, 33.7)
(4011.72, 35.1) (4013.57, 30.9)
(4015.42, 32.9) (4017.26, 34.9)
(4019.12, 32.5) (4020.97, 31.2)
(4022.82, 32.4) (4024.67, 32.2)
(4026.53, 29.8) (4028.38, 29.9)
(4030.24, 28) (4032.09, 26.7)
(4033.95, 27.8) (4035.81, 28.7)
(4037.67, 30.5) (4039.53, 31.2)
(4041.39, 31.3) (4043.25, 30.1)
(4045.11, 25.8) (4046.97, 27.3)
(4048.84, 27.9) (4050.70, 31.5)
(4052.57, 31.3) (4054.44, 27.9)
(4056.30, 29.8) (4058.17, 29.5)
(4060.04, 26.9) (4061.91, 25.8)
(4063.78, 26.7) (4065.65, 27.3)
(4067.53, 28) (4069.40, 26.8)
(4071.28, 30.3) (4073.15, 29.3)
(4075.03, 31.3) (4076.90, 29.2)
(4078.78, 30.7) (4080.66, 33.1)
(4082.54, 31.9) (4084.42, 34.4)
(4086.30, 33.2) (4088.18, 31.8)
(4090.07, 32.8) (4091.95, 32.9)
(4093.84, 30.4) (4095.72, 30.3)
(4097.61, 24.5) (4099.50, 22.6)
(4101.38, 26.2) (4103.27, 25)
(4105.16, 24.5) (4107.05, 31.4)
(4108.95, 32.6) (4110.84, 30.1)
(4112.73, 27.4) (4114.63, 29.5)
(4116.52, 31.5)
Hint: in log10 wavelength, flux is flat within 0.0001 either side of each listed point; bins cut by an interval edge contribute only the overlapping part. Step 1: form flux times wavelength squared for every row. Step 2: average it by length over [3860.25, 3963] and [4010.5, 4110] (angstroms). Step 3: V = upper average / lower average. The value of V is 1.7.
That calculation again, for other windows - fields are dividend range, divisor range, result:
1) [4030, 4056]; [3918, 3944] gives 1.97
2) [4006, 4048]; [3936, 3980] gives 1.64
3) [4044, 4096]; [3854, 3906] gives 1.80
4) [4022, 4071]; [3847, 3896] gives 1.76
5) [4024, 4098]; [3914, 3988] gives 1.64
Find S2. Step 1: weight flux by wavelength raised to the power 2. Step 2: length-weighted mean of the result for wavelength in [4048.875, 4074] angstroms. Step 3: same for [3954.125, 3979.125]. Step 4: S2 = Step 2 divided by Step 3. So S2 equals 1.61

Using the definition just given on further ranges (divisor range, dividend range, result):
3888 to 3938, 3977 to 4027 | 1.66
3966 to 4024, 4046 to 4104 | 1.14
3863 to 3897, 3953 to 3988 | 1.19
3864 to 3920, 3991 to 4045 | 1.67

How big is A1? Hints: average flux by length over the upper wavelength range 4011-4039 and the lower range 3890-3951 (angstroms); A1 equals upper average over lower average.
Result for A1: 1.64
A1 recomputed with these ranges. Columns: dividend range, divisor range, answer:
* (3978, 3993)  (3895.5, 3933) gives 1.34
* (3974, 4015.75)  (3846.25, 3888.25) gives 1.56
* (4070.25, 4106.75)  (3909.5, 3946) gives 1.69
